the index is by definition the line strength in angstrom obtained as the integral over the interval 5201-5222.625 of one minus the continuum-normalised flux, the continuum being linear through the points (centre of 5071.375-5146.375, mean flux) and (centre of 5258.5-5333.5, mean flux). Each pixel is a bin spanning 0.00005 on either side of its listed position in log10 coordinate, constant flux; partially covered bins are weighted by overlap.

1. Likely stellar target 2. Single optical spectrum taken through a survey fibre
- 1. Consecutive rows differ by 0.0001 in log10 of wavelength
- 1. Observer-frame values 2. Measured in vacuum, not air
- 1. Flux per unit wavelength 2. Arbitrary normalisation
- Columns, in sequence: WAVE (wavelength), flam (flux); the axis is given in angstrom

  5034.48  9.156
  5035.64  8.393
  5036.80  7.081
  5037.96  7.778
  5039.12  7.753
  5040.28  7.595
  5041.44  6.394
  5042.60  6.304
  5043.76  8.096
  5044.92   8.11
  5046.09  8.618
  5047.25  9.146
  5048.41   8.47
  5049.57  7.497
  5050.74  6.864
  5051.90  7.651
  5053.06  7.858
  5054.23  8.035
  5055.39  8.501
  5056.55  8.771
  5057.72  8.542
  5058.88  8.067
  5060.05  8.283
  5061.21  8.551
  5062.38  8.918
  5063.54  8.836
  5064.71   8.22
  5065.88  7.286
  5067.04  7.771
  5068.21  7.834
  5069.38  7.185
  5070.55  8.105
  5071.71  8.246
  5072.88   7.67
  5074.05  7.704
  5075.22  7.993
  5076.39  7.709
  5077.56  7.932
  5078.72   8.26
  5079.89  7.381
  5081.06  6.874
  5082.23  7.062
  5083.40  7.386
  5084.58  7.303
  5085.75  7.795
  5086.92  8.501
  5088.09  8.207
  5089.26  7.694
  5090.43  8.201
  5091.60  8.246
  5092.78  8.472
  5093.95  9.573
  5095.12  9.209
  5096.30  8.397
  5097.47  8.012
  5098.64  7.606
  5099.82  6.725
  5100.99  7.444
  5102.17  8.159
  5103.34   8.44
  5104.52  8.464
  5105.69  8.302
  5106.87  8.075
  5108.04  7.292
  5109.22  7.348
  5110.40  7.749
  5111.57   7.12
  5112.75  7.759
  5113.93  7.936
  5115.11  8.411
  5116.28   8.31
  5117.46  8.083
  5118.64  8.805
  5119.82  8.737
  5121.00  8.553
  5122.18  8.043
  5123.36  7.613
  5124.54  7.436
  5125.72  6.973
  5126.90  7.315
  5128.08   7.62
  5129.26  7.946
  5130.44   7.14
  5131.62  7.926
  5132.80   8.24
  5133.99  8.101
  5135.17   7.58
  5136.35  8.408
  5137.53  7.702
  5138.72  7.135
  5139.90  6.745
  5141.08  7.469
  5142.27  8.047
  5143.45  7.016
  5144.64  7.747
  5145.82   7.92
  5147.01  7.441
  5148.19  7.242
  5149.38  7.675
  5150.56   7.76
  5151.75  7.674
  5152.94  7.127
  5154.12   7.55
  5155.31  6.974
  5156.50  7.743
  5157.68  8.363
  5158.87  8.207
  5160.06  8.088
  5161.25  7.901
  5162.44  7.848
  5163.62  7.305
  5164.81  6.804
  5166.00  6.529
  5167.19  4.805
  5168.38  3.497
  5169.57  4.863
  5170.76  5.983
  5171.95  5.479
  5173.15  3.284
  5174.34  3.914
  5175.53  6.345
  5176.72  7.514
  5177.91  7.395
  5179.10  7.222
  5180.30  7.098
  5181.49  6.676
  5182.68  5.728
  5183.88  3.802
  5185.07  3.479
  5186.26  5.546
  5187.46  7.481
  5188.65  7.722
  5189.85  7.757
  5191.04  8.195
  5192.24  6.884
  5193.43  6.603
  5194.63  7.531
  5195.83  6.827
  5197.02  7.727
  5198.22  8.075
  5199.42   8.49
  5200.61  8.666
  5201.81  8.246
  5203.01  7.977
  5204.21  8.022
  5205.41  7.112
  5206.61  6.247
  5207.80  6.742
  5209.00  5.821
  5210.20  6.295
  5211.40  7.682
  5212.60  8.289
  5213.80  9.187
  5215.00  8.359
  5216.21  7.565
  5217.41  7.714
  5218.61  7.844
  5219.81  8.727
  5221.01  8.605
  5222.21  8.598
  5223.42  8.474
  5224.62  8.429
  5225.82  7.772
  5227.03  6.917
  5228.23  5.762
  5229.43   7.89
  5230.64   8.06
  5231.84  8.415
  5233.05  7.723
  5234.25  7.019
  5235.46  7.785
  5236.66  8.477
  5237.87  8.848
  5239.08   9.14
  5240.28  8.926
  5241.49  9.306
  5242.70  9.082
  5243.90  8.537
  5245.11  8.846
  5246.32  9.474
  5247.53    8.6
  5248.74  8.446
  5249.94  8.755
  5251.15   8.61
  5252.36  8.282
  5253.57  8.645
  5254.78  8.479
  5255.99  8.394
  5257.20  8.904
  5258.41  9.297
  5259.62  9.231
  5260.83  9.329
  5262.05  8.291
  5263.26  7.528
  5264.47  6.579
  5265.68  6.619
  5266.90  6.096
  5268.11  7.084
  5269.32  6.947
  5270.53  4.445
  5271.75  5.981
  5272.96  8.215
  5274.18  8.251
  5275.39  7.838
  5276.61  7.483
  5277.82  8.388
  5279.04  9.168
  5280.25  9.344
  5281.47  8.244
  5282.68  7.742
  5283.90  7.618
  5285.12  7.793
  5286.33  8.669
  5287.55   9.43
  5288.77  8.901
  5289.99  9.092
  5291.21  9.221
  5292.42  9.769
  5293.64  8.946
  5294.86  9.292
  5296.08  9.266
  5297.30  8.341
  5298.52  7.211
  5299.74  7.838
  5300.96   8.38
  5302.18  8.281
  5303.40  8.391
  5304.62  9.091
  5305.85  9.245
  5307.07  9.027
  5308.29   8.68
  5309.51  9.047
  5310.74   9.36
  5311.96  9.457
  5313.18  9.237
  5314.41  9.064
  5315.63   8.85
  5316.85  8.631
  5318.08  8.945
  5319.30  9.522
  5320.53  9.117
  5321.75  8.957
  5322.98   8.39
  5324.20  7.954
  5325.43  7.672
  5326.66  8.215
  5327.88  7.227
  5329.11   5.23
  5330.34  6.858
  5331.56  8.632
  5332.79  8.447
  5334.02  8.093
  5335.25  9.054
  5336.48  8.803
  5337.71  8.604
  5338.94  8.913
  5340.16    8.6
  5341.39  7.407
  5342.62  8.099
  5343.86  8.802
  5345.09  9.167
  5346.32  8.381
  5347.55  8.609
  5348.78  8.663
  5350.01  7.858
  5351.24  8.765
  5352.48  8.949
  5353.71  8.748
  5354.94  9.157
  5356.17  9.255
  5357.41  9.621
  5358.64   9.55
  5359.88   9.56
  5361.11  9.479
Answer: 1.0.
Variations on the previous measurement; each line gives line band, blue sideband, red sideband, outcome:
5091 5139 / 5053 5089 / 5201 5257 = 0.2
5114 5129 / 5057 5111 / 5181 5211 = -0.7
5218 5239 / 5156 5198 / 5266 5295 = -2.0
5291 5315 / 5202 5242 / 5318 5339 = -2.1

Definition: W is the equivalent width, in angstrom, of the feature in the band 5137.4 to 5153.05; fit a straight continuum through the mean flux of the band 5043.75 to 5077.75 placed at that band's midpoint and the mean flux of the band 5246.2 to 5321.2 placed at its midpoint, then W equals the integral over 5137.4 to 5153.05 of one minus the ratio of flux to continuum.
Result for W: 1.4 angstrom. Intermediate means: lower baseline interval 8.08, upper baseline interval 8.42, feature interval 7.48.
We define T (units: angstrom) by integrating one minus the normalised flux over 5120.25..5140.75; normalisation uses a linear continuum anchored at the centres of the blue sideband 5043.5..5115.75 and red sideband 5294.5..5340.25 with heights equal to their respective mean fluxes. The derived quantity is 1.1 angstrom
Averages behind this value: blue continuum 8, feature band 7.68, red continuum 8.52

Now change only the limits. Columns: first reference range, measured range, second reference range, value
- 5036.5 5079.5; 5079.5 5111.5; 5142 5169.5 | -1.1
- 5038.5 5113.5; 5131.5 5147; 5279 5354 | 0.8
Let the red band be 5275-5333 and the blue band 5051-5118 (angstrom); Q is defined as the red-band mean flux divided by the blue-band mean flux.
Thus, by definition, 1.07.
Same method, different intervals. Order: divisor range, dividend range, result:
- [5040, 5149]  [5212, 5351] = 1.06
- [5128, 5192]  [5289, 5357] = 1.24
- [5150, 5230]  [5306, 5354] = 1.20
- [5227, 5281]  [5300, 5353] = 1.05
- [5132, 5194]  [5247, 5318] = 1.22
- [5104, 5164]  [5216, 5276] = 1.04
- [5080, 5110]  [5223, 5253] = 1.05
